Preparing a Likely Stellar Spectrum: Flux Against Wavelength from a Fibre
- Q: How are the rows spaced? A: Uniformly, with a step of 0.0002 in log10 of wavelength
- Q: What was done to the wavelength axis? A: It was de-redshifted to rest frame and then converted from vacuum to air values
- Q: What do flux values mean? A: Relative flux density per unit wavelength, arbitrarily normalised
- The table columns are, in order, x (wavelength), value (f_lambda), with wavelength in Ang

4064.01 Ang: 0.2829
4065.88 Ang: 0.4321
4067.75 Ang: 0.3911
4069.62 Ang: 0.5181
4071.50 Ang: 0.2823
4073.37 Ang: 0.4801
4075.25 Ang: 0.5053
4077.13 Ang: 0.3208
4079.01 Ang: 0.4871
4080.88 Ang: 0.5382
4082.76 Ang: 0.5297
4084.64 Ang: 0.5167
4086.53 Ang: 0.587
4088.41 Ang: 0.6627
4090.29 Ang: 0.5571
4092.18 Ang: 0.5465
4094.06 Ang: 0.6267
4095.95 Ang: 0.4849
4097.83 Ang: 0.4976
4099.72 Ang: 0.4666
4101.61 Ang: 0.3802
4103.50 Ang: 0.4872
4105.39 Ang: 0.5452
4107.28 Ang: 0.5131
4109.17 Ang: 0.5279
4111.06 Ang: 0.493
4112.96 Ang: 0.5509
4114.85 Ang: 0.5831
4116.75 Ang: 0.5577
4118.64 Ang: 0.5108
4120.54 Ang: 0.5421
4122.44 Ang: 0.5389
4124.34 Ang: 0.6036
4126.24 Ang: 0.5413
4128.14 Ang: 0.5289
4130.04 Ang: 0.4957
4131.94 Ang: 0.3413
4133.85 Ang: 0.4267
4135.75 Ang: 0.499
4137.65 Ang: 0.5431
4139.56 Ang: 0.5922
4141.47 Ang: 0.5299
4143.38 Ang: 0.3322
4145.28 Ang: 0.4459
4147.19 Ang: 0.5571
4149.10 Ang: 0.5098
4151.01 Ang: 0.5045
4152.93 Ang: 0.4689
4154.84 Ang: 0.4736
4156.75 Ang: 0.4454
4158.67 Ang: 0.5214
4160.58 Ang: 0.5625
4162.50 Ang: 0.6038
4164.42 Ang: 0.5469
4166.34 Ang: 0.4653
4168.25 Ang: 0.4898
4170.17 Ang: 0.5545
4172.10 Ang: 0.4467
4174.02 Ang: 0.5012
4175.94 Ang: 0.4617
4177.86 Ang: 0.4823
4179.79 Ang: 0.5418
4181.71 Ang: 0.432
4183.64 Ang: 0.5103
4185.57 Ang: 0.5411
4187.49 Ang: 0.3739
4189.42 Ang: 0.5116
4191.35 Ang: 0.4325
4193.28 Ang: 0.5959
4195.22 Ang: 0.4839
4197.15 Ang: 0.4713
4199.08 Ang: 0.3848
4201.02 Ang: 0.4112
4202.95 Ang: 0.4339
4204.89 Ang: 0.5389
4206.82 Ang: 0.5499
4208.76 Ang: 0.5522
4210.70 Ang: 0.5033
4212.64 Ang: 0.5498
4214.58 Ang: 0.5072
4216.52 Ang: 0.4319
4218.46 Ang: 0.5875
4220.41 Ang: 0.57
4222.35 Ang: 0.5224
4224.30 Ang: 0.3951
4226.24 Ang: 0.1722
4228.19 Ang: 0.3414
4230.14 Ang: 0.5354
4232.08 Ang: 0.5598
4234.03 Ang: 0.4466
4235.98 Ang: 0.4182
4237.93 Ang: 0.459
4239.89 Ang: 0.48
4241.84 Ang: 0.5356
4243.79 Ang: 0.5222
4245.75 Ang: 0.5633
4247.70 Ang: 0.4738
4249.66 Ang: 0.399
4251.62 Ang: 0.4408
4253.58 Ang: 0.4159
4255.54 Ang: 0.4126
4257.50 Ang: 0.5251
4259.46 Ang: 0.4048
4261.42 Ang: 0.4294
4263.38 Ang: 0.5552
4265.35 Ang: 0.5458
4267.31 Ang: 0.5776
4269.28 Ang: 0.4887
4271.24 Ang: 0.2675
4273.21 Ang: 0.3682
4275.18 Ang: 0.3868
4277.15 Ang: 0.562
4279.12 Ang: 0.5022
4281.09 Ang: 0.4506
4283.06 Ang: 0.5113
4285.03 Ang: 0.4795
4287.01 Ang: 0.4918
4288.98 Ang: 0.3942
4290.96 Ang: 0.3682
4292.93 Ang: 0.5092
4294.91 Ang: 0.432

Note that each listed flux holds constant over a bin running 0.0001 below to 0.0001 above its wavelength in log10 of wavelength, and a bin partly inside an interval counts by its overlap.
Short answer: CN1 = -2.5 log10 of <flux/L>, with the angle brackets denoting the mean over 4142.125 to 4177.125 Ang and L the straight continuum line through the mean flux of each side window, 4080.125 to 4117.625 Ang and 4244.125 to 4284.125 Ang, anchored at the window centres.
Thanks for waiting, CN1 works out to 0.03 mag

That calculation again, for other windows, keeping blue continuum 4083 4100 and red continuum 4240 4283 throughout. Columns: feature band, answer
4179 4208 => 0.05 mag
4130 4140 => 0.12 mag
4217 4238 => 0.07 mag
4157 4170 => -0.02 mag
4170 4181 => 0.04 mag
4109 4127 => -0.01 mag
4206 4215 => -0.08 mag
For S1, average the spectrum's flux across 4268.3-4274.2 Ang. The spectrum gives 0.375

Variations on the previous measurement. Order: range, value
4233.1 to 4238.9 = 0.441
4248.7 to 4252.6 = 0.42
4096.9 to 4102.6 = 0.448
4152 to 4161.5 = 0.495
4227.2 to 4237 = 0.46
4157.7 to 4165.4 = 0.558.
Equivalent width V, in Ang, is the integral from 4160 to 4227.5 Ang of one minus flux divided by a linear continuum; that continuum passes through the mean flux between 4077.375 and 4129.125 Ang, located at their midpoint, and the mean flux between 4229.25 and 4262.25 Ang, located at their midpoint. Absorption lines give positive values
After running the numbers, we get 0.8 Ang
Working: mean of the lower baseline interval 0.531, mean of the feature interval 0.488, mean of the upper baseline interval 0.472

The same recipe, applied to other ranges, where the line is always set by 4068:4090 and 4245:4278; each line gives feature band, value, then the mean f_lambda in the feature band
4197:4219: -1.1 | 0.493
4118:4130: -1.4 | 0.541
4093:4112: -0.6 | 0.503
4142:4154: 0.2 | 0.472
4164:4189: -0.7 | 0.488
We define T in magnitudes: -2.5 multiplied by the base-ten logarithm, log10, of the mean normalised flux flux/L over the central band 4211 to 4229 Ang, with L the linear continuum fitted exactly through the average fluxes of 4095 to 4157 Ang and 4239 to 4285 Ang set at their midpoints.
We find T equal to 0.06 mag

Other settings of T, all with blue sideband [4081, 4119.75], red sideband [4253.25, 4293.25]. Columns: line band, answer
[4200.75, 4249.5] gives -0.01 mag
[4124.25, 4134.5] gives 0.08 mag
